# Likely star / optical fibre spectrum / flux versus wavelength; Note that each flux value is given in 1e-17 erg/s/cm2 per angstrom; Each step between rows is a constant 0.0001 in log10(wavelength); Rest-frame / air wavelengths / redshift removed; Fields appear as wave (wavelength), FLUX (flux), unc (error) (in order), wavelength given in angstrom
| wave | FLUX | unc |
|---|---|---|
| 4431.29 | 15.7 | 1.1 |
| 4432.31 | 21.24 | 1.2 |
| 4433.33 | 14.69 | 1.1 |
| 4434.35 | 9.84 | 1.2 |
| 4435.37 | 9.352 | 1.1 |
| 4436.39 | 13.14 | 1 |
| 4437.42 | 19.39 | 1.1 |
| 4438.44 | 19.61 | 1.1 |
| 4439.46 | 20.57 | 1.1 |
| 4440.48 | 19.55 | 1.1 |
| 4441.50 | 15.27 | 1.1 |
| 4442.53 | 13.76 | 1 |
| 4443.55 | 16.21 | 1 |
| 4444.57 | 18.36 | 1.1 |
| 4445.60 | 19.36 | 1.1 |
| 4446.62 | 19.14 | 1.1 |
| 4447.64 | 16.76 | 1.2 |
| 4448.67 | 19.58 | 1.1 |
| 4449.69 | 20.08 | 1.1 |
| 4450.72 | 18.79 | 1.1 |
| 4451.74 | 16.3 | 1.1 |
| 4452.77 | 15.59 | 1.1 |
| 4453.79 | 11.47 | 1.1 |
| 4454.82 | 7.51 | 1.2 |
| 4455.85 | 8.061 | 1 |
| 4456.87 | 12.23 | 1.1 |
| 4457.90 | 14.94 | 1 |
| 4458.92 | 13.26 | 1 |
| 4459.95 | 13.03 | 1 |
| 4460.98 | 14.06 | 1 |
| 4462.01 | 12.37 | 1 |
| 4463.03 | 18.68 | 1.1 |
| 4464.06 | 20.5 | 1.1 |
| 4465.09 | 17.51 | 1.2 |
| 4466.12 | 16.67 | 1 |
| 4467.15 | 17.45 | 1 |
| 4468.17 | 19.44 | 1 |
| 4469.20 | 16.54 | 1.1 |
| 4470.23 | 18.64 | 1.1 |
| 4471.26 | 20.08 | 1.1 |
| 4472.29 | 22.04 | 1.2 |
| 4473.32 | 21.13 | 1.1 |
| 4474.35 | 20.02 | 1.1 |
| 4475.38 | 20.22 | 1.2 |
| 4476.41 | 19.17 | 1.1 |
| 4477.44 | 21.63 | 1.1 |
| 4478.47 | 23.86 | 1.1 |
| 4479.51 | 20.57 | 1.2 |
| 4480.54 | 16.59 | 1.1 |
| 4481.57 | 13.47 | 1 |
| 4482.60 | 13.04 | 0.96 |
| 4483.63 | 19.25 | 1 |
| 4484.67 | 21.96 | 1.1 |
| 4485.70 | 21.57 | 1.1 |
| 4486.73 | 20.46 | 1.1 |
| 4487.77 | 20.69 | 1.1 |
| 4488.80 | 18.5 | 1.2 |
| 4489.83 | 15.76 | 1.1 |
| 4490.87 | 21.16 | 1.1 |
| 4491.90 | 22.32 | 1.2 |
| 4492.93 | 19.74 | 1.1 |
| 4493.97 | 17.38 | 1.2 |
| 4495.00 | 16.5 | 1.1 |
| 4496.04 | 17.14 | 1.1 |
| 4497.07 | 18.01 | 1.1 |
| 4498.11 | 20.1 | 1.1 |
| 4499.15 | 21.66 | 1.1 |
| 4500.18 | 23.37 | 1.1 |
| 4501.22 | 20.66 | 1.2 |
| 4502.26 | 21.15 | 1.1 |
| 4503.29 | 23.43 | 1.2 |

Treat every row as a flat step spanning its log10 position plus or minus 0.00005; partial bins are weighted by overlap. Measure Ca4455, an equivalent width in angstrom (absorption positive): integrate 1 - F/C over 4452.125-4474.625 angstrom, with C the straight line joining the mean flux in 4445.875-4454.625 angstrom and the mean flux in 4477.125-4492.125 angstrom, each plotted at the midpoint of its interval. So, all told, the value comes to 2.5 angstrom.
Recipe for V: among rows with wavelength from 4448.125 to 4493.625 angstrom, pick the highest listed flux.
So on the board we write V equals 23.86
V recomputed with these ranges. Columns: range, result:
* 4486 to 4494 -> 22.32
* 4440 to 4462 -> 20.08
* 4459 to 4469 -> 20.5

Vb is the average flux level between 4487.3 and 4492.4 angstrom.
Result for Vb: 19.7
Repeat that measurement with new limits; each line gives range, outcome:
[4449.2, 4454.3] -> 16.4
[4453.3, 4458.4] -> 10.8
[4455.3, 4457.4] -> 10.1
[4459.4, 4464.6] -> 15.7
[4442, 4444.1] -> 15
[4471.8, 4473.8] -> 21.6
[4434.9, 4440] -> 16.5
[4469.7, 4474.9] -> 20.4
